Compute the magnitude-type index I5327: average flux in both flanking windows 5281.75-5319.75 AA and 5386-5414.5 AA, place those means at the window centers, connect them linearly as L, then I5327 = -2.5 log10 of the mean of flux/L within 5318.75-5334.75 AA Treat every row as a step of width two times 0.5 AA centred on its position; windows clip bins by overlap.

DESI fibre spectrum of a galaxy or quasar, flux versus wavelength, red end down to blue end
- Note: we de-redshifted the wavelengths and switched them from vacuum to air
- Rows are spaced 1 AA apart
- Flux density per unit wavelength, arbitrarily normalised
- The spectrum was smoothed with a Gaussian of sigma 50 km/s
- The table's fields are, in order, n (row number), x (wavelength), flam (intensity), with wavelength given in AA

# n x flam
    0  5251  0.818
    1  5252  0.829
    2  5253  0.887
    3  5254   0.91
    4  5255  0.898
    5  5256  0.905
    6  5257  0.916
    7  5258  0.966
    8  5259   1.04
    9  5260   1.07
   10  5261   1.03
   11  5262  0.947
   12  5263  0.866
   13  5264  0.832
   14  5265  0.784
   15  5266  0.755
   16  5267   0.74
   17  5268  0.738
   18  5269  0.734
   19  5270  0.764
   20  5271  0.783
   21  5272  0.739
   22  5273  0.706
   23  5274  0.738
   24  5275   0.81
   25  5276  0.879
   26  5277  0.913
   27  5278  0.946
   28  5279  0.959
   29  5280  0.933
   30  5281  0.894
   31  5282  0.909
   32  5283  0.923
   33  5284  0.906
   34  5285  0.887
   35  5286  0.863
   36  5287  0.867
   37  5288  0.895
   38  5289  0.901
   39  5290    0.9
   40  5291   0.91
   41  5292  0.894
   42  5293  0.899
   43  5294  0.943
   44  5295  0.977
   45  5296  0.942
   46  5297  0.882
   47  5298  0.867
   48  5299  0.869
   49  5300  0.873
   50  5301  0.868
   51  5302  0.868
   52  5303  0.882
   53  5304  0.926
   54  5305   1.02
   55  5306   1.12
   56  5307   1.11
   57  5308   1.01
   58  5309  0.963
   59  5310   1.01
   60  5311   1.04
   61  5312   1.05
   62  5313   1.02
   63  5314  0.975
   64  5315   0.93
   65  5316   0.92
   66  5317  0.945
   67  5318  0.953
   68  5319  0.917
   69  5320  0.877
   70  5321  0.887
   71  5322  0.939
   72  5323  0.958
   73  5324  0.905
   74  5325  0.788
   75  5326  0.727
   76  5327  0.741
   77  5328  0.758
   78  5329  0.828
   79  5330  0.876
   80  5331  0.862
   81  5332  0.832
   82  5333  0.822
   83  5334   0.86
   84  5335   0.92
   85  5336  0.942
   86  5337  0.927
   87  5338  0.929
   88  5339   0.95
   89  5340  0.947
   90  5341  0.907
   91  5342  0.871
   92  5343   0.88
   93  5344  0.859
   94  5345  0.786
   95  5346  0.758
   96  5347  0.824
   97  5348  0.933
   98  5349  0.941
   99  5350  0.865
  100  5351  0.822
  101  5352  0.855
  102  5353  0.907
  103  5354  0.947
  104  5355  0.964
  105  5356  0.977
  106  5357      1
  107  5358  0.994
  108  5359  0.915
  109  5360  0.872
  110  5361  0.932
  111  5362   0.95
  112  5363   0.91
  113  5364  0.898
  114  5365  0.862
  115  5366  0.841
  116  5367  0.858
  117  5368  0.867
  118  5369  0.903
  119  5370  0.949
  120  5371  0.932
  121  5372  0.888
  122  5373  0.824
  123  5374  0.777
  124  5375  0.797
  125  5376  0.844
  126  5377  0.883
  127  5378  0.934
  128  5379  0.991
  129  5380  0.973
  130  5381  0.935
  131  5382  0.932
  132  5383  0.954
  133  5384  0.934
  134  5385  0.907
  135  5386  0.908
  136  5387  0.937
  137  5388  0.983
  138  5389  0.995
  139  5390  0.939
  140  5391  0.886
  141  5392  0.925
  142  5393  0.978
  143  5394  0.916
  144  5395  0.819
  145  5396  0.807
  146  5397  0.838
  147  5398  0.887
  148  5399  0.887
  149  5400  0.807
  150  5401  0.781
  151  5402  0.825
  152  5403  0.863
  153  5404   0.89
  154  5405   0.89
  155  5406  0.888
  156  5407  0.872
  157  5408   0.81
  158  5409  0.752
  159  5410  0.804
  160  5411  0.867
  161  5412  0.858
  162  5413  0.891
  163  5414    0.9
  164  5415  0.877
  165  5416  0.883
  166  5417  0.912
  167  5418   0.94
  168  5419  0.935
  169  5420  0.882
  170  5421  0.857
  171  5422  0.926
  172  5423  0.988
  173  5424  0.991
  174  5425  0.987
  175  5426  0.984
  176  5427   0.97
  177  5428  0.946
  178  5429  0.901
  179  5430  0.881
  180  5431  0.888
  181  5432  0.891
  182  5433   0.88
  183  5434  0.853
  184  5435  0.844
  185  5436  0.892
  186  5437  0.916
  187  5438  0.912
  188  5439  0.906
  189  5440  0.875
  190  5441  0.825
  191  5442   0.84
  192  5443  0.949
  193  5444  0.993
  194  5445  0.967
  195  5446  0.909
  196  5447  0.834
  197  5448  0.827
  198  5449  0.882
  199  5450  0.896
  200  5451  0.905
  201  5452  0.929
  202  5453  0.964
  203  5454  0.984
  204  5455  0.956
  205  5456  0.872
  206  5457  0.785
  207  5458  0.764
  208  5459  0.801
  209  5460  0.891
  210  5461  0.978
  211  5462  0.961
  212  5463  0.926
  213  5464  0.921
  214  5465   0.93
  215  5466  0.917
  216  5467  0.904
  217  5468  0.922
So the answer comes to 0.089 mag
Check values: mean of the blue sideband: 0.938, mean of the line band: 0.849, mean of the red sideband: 0.875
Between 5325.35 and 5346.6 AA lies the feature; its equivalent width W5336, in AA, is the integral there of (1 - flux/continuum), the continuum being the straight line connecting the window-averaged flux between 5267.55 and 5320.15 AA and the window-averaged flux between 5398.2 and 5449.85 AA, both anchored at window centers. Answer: 1.07 AA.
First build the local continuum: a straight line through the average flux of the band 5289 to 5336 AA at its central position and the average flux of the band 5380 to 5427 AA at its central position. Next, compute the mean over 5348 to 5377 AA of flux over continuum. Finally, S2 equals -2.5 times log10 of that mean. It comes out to 0.01 mag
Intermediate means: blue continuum 0.915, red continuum 0.898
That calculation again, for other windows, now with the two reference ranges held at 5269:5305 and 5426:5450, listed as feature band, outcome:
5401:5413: 0.058 mag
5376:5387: -0.050 mag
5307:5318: -0.127 mag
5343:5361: -0.012 mag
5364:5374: 0.015 mag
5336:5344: -0.036 mag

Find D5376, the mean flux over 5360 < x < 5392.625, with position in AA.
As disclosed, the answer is 0.907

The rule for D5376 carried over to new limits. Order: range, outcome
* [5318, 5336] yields 0.858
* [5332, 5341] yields 0.907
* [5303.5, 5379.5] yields 0.907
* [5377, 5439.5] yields 0.9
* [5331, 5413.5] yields 0.89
